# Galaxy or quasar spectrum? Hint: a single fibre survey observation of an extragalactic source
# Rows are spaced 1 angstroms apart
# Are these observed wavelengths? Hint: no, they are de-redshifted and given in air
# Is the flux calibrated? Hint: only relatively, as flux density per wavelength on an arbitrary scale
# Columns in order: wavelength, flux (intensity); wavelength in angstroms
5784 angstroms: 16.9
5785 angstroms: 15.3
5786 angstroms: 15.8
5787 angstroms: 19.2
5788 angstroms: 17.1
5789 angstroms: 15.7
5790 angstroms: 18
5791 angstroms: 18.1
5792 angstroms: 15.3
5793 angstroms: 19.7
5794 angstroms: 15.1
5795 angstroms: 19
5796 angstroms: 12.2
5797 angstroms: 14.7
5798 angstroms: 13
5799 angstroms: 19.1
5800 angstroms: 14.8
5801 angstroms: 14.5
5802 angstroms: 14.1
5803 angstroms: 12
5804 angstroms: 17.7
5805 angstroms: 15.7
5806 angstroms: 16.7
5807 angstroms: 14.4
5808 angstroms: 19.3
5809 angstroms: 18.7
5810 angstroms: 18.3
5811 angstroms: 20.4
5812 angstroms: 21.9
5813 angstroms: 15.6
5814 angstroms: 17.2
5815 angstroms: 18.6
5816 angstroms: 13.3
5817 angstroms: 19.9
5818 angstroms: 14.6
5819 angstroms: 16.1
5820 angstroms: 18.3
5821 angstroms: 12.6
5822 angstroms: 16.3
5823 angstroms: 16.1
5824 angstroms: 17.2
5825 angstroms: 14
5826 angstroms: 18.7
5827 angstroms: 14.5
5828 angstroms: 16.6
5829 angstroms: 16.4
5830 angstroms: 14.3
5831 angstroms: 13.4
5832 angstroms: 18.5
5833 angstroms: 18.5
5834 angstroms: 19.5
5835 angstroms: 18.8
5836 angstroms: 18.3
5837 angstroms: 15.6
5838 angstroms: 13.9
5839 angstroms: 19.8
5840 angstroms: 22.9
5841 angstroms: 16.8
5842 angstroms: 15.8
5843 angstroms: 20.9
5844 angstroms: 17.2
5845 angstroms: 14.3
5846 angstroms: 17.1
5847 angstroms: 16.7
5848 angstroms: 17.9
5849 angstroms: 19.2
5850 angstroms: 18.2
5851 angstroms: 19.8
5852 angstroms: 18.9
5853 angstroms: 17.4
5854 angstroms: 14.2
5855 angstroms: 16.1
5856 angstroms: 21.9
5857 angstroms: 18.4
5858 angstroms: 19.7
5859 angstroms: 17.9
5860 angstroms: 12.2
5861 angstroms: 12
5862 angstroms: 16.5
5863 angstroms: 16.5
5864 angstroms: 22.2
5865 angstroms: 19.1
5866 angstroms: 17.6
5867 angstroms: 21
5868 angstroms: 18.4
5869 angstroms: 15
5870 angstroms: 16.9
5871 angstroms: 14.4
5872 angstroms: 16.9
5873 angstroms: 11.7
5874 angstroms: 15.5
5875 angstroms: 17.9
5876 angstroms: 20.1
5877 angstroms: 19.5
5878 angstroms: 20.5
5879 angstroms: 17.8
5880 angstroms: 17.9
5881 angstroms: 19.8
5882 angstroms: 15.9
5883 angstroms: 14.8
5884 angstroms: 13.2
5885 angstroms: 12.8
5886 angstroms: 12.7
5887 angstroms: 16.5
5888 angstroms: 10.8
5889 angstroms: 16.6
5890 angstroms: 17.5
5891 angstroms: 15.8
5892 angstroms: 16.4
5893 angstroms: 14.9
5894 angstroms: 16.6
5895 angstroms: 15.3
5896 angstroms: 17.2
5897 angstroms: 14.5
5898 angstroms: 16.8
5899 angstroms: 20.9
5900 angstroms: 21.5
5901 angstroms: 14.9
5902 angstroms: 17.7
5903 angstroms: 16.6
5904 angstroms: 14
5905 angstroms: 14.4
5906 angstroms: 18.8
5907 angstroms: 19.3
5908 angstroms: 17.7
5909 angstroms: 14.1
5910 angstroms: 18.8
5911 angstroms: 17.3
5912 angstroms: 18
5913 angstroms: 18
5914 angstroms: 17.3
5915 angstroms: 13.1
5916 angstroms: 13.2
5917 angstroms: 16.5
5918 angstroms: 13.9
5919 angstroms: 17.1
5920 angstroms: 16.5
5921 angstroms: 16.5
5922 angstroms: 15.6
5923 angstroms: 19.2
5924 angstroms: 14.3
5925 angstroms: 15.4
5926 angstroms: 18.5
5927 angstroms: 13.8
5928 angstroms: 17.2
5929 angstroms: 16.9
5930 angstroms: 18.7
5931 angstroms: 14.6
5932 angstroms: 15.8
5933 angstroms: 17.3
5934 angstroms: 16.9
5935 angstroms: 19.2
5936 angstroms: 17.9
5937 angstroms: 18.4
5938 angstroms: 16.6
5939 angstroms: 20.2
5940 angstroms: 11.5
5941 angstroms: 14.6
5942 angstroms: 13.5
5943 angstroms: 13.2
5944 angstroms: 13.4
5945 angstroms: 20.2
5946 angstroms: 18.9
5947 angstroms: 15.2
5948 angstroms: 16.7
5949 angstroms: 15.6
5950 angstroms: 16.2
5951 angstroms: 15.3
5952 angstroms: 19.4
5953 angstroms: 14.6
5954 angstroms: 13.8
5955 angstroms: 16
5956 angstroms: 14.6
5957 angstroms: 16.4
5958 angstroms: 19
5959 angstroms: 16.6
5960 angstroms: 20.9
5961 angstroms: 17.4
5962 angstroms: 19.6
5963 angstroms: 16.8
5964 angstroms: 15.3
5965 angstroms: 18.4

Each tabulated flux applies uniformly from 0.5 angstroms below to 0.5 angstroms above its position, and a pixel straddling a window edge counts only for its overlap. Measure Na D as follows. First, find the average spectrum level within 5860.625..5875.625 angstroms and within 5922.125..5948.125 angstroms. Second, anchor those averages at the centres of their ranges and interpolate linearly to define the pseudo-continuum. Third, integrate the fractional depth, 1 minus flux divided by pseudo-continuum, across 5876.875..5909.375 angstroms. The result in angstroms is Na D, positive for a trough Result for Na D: 0.5 angstroms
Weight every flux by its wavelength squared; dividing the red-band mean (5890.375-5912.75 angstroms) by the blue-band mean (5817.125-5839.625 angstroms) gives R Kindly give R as 1.05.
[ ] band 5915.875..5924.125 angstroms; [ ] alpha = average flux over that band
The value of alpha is 16.1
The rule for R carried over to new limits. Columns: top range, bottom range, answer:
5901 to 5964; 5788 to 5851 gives 1.02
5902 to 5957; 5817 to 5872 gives 0.98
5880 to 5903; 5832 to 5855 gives 0.92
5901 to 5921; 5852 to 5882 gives 0.96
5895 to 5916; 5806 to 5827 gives 1.03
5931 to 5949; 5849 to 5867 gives 0.95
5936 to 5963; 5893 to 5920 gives 1.01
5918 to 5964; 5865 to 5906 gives 1.02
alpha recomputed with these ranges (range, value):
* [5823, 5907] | 16.9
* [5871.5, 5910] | 16.5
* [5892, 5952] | 16.5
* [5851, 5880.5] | 17.4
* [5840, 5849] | 17.5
